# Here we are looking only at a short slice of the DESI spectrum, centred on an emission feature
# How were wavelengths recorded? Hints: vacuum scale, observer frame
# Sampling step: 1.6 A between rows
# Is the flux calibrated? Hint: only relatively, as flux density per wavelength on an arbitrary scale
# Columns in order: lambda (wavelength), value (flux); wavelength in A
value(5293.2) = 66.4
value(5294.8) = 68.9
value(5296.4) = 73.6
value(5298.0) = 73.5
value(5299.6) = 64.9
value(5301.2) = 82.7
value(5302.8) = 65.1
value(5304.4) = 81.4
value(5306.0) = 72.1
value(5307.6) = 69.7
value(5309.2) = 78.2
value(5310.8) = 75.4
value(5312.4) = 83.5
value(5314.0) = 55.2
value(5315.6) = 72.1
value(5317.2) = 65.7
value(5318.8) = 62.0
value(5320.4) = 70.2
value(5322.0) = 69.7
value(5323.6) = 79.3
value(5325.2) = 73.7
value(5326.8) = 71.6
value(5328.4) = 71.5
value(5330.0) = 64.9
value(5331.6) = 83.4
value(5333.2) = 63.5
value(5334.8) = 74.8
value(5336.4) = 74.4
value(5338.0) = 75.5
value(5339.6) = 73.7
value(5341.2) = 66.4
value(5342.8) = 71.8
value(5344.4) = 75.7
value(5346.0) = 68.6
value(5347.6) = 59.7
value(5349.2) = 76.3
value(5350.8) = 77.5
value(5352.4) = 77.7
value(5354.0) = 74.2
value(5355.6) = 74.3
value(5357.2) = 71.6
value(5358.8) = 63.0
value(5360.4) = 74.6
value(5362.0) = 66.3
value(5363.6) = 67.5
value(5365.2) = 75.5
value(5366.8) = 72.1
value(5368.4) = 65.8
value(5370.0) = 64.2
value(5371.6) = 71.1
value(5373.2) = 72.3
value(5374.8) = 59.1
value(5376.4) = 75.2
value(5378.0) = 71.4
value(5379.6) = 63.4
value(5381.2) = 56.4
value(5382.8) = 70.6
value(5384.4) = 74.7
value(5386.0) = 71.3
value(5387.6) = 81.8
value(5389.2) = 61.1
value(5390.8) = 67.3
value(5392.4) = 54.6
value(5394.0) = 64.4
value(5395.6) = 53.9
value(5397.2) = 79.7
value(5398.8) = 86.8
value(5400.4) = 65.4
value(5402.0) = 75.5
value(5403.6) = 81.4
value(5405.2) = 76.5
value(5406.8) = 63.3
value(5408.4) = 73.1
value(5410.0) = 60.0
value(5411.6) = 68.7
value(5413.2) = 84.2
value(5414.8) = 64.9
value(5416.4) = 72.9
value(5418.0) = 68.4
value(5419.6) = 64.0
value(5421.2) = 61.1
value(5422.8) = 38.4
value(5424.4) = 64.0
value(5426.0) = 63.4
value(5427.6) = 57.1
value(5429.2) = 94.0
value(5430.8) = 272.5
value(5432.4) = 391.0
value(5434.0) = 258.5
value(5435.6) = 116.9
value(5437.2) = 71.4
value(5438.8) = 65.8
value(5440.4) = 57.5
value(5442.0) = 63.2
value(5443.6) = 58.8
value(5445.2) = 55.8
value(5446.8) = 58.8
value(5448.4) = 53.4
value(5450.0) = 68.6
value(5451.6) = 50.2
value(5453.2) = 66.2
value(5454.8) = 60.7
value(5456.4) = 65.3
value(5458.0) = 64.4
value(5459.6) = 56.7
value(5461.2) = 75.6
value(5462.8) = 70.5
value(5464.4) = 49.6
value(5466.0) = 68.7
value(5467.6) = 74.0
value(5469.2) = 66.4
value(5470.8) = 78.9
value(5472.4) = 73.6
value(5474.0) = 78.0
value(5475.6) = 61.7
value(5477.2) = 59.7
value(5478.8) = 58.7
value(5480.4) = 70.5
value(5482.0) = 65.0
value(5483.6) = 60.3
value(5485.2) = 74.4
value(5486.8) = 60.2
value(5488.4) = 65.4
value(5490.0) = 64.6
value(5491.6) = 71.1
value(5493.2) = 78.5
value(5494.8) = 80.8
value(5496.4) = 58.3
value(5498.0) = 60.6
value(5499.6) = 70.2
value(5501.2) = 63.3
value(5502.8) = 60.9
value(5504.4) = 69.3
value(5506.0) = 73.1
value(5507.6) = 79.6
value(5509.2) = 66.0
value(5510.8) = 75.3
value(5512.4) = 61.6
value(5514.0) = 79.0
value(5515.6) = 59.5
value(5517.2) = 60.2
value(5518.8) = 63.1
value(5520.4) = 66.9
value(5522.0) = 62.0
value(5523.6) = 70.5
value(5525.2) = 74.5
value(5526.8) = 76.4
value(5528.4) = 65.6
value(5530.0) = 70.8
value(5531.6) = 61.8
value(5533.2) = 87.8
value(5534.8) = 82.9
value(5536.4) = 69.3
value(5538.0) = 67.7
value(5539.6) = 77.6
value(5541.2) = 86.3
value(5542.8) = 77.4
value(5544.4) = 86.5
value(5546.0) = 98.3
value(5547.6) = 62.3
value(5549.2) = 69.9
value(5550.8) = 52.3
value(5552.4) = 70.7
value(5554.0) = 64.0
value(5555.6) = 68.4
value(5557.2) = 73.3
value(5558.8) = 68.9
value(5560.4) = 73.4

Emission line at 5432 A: Hbeta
